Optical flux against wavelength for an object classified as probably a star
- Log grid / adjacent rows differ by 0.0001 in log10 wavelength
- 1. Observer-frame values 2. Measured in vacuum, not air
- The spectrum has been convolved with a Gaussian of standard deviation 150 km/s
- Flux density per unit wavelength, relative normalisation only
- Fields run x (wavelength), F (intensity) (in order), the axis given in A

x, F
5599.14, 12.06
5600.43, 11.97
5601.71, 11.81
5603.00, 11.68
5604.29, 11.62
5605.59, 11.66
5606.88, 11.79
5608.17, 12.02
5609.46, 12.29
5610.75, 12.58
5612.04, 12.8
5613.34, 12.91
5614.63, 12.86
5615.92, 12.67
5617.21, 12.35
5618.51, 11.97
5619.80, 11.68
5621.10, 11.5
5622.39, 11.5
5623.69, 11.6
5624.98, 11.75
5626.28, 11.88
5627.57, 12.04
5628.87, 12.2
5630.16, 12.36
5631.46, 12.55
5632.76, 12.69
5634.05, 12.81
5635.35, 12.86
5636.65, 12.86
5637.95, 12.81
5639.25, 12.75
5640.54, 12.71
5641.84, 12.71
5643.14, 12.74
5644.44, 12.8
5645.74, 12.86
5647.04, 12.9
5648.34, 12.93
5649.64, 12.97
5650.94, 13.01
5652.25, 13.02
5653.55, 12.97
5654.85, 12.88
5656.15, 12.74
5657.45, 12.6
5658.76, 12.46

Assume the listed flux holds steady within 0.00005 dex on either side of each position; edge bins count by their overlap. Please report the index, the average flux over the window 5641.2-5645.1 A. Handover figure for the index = 12.7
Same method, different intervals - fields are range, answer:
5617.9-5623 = 11.7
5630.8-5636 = 12.7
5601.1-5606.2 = 11.7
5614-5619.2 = 12.5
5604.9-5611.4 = 12.1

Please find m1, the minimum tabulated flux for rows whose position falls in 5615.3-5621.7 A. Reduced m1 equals 11.5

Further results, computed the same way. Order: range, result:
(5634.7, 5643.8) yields 12.71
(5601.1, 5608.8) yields 11.62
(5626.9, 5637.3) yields 12.04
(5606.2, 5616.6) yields 11.79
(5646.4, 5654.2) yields 12.9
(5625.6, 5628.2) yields 11.88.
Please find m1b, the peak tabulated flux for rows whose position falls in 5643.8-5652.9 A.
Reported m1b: 13.02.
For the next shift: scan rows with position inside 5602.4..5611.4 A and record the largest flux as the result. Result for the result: 12.58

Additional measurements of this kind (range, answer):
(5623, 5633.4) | 12.69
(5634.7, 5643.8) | 12.86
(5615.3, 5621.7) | 12.67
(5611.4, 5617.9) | 12.91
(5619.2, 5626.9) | 11.88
